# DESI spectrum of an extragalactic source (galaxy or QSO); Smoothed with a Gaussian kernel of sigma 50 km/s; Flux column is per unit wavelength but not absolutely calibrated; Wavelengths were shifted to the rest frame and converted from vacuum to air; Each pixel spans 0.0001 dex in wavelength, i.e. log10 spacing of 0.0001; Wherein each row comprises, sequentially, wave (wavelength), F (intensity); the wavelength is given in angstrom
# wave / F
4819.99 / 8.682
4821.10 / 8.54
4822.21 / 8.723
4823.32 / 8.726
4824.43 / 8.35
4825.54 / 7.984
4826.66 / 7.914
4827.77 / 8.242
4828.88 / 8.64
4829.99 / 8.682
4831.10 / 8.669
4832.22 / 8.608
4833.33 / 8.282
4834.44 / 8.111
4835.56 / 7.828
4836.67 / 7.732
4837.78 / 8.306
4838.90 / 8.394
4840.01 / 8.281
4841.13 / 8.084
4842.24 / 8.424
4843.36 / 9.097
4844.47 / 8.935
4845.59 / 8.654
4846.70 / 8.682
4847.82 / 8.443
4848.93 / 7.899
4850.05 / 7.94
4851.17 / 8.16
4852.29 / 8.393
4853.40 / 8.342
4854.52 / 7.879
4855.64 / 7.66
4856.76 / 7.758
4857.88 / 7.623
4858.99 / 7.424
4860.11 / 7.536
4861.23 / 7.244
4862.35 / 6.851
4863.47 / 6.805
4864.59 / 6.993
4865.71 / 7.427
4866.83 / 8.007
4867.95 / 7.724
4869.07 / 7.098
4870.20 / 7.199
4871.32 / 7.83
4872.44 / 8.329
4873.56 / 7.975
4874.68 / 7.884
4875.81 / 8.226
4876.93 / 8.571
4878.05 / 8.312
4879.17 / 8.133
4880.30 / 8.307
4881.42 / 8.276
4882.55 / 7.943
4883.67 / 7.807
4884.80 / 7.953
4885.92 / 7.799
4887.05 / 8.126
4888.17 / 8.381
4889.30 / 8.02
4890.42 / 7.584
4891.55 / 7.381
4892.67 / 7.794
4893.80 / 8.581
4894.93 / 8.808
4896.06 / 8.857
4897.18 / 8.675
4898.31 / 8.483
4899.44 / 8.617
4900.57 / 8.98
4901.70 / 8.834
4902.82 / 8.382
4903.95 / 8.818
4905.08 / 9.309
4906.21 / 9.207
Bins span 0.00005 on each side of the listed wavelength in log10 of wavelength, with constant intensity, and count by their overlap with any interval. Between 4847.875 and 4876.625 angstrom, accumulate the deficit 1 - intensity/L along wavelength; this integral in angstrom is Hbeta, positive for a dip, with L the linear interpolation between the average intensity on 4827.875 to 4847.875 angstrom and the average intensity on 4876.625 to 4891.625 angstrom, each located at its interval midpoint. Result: 1.8 angstrom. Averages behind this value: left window 8.43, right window 8.05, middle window 7.71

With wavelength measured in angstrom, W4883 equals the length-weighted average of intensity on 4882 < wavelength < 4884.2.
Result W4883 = 7.89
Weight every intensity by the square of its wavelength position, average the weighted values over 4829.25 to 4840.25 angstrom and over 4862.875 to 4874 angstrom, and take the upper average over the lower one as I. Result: 0.92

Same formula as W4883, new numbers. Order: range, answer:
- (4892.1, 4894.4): 8.19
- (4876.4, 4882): 8.31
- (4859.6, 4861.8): 7.38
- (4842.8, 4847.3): 8.84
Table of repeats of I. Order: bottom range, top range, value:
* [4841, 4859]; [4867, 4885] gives 0.98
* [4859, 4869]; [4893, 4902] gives 1.20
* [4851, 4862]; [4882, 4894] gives 1.03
